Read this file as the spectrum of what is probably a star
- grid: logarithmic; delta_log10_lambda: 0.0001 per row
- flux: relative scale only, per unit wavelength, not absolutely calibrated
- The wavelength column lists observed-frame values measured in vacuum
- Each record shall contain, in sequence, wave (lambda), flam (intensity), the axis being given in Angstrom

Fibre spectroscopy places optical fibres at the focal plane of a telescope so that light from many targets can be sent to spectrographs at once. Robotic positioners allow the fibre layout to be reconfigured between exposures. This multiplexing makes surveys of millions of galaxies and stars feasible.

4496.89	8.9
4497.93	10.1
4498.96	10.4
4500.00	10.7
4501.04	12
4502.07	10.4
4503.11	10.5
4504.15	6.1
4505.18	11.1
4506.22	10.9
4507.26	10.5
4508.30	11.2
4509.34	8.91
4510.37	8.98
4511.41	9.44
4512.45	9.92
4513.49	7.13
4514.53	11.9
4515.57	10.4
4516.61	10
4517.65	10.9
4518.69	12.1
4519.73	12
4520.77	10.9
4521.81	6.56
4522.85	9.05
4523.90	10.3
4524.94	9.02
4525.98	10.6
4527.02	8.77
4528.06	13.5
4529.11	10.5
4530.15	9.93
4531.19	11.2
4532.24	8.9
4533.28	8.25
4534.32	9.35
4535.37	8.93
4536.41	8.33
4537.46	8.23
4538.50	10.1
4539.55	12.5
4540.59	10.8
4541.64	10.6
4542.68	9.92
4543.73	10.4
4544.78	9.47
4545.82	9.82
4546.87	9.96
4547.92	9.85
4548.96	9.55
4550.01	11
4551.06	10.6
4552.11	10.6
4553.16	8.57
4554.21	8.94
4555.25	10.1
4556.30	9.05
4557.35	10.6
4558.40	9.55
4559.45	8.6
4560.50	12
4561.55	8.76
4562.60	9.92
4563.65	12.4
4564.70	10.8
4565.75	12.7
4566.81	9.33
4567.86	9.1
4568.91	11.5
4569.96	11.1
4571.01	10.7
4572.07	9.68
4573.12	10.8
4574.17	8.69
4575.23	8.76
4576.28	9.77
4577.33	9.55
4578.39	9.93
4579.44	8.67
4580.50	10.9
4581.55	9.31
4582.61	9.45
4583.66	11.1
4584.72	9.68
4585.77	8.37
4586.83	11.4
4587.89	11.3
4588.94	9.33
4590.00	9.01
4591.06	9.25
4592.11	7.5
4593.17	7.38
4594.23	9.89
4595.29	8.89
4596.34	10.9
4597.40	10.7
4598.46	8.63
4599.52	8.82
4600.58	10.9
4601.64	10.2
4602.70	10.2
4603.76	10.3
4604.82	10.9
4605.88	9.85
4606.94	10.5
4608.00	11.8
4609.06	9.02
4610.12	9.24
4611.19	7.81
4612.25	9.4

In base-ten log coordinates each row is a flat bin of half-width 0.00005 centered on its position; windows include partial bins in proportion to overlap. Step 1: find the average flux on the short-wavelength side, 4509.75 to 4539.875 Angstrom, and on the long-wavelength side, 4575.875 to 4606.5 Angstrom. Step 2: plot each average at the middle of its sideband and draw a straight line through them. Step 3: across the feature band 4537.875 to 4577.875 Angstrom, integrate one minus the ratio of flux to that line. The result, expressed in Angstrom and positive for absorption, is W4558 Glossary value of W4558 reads -1.4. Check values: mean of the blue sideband 9.9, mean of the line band 10.2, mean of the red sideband 9.73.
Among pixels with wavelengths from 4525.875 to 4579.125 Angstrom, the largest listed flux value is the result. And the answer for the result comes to 13.5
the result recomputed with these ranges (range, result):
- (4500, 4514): 12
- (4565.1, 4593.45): 12.7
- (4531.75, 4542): 12.5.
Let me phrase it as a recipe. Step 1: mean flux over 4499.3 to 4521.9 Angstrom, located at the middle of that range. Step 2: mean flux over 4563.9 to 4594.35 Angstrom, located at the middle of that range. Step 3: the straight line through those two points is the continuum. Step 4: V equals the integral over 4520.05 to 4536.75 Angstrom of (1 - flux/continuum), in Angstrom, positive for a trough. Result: 0.70 Angstrom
